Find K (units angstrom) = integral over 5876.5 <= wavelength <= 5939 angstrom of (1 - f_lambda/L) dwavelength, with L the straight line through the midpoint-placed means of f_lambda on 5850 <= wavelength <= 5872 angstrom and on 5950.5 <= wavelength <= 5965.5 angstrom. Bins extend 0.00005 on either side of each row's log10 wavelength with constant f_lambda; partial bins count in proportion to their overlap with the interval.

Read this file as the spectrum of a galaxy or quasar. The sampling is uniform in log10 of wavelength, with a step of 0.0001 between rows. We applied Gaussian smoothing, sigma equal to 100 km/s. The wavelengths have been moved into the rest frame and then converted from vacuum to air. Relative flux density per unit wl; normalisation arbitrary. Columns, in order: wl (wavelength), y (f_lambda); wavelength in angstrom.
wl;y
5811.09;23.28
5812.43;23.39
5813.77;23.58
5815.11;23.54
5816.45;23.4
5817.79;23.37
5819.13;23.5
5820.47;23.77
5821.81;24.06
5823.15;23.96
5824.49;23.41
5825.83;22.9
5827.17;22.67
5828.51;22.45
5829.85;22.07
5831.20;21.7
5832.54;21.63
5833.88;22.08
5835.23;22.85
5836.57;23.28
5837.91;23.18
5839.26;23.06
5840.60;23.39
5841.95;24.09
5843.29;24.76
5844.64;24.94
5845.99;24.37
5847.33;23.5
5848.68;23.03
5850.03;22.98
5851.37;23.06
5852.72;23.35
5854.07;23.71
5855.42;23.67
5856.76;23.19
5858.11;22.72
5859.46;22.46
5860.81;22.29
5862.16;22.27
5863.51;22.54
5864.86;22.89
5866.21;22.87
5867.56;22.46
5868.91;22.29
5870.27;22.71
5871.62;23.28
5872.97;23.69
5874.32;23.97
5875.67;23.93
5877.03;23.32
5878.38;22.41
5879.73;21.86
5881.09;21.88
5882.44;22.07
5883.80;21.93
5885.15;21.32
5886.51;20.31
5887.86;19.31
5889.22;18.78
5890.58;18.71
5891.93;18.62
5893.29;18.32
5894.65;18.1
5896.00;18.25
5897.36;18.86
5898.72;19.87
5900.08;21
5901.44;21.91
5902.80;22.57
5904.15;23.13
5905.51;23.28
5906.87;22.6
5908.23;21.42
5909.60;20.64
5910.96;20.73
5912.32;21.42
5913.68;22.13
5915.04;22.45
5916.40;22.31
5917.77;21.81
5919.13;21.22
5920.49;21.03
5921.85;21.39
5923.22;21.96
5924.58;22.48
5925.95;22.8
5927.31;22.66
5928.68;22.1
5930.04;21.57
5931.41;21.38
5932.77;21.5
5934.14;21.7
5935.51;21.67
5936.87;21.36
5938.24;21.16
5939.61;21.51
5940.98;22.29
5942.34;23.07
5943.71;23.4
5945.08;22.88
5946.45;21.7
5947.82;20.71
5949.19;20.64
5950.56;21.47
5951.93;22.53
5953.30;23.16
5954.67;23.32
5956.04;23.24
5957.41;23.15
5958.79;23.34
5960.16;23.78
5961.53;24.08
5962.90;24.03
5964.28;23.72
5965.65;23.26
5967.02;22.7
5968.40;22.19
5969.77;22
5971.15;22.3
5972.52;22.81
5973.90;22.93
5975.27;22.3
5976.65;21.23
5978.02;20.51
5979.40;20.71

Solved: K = 5.0 angstrom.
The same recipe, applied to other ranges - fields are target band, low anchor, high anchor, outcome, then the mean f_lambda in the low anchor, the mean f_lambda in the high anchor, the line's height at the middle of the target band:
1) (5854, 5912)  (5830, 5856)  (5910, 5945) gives 2.5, 23.3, 21.9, 22.6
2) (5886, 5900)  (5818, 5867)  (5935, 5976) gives 2.4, 23.1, 22.6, 22.9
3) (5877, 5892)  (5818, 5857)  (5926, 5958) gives 1.2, 23.3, 22.1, 22.7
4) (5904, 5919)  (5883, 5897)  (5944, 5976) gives -1.1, 19.4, 22.7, 20.4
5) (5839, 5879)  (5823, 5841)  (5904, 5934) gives -1.4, 22.7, 21.9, 22.5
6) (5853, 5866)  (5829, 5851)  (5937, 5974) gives 0.1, 23.2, 22.6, 23.1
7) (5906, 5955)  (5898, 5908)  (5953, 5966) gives 1.9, 22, 23.5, 22.8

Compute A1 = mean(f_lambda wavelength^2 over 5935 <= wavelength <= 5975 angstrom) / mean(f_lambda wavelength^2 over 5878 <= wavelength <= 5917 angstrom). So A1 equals 1.1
